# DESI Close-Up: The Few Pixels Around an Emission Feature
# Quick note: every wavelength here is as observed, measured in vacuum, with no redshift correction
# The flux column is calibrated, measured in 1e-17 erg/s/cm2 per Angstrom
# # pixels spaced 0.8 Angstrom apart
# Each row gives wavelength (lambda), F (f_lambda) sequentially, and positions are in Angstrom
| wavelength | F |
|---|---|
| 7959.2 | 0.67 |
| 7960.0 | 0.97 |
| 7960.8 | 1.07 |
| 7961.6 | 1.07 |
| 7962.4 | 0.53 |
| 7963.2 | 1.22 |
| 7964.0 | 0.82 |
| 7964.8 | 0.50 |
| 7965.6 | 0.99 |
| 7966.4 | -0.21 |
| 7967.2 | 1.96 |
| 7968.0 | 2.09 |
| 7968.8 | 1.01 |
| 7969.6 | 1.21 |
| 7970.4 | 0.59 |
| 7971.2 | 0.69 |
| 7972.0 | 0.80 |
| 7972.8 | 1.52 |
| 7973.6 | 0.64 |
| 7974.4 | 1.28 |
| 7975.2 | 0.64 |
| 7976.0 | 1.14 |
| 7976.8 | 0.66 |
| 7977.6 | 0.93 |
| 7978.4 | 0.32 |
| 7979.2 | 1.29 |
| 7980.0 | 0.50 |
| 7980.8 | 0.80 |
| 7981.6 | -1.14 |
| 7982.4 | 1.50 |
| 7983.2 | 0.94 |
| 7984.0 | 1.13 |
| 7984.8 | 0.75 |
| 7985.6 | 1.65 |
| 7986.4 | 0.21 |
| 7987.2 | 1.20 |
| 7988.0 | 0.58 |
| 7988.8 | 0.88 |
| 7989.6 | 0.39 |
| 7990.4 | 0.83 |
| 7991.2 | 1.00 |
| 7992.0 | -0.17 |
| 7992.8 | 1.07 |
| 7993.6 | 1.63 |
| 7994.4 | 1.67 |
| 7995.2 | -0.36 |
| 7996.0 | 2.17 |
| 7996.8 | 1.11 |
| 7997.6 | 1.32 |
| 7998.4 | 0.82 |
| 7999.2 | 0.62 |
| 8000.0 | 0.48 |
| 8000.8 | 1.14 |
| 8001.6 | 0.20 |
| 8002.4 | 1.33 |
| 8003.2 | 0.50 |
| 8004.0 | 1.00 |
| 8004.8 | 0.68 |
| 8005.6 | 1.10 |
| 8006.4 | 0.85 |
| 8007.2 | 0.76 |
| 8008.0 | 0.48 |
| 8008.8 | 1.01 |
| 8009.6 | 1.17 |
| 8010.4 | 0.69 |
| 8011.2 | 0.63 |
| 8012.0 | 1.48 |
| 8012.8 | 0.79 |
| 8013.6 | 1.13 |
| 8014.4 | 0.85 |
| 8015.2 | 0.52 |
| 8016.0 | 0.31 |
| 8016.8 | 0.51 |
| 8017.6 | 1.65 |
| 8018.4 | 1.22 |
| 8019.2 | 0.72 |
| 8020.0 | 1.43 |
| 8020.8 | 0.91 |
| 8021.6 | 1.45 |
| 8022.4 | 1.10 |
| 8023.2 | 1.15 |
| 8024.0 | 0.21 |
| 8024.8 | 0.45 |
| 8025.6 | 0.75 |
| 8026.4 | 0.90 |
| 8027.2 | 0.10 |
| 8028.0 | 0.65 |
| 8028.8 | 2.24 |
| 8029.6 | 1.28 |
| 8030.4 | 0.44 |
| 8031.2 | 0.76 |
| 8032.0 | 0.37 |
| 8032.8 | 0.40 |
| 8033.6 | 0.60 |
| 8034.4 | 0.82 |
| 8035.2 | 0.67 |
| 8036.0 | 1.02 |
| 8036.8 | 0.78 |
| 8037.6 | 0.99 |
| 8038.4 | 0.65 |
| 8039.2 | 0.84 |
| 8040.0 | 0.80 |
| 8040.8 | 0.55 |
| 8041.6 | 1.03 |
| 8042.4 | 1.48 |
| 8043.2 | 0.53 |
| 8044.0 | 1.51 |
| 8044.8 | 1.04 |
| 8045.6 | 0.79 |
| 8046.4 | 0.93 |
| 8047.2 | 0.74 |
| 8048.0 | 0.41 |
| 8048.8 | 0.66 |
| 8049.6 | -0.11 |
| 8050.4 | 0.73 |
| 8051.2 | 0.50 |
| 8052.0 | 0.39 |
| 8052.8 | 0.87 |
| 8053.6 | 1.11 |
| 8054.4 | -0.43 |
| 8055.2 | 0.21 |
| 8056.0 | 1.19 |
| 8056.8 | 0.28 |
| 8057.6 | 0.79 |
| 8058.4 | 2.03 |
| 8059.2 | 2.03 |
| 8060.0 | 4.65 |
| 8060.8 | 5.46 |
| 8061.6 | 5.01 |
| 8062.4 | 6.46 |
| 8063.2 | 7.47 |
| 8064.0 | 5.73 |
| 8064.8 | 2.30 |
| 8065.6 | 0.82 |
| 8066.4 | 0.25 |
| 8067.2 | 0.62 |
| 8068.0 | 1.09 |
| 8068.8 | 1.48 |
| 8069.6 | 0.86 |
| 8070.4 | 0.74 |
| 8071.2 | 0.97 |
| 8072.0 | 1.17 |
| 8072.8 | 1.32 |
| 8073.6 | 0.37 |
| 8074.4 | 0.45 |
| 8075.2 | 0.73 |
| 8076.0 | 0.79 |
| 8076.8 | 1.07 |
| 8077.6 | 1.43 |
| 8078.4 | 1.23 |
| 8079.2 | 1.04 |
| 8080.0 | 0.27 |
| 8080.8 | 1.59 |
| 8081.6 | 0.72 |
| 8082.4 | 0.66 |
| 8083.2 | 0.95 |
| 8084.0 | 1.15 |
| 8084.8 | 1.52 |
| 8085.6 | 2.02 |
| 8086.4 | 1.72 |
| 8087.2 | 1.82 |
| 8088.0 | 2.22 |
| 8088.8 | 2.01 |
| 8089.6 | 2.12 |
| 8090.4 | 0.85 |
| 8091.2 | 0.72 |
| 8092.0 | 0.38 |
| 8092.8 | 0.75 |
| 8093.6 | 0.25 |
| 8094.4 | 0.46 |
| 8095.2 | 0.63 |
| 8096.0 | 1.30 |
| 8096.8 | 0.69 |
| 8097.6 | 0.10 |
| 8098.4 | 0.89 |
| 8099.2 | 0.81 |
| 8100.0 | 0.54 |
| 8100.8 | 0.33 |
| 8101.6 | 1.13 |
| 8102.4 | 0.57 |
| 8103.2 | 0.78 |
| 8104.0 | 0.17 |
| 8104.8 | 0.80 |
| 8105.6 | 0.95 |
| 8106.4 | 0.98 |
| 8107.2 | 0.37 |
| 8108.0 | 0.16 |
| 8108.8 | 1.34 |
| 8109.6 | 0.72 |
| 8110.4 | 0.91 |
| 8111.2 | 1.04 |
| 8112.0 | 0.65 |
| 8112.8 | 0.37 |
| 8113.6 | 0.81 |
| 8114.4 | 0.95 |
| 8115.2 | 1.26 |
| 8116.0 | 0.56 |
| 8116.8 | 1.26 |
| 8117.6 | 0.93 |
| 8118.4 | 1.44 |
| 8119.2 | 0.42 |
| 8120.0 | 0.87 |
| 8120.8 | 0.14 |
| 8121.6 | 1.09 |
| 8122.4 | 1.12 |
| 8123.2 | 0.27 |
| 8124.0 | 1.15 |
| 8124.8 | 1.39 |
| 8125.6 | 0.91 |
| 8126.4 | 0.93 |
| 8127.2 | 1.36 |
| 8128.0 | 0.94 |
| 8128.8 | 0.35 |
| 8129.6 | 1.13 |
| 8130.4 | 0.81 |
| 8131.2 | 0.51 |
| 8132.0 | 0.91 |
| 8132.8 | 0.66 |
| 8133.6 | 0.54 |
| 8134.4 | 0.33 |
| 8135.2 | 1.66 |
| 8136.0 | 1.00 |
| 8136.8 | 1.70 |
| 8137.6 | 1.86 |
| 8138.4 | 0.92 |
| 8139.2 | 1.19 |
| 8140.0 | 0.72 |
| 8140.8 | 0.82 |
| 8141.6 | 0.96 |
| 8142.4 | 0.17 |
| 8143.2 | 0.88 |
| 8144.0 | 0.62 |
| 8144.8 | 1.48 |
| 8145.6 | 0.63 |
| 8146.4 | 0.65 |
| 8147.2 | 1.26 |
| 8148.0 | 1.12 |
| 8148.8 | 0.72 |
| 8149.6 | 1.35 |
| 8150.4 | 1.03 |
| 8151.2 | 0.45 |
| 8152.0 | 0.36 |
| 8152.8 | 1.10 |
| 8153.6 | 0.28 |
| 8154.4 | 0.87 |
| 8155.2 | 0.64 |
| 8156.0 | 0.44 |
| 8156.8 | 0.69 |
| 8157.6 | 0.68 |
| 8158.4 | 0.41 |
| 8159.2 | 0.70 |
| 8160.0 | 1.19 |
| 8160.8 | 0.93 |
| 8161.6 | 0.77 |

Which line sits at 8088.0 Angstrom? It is [N II] 6583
